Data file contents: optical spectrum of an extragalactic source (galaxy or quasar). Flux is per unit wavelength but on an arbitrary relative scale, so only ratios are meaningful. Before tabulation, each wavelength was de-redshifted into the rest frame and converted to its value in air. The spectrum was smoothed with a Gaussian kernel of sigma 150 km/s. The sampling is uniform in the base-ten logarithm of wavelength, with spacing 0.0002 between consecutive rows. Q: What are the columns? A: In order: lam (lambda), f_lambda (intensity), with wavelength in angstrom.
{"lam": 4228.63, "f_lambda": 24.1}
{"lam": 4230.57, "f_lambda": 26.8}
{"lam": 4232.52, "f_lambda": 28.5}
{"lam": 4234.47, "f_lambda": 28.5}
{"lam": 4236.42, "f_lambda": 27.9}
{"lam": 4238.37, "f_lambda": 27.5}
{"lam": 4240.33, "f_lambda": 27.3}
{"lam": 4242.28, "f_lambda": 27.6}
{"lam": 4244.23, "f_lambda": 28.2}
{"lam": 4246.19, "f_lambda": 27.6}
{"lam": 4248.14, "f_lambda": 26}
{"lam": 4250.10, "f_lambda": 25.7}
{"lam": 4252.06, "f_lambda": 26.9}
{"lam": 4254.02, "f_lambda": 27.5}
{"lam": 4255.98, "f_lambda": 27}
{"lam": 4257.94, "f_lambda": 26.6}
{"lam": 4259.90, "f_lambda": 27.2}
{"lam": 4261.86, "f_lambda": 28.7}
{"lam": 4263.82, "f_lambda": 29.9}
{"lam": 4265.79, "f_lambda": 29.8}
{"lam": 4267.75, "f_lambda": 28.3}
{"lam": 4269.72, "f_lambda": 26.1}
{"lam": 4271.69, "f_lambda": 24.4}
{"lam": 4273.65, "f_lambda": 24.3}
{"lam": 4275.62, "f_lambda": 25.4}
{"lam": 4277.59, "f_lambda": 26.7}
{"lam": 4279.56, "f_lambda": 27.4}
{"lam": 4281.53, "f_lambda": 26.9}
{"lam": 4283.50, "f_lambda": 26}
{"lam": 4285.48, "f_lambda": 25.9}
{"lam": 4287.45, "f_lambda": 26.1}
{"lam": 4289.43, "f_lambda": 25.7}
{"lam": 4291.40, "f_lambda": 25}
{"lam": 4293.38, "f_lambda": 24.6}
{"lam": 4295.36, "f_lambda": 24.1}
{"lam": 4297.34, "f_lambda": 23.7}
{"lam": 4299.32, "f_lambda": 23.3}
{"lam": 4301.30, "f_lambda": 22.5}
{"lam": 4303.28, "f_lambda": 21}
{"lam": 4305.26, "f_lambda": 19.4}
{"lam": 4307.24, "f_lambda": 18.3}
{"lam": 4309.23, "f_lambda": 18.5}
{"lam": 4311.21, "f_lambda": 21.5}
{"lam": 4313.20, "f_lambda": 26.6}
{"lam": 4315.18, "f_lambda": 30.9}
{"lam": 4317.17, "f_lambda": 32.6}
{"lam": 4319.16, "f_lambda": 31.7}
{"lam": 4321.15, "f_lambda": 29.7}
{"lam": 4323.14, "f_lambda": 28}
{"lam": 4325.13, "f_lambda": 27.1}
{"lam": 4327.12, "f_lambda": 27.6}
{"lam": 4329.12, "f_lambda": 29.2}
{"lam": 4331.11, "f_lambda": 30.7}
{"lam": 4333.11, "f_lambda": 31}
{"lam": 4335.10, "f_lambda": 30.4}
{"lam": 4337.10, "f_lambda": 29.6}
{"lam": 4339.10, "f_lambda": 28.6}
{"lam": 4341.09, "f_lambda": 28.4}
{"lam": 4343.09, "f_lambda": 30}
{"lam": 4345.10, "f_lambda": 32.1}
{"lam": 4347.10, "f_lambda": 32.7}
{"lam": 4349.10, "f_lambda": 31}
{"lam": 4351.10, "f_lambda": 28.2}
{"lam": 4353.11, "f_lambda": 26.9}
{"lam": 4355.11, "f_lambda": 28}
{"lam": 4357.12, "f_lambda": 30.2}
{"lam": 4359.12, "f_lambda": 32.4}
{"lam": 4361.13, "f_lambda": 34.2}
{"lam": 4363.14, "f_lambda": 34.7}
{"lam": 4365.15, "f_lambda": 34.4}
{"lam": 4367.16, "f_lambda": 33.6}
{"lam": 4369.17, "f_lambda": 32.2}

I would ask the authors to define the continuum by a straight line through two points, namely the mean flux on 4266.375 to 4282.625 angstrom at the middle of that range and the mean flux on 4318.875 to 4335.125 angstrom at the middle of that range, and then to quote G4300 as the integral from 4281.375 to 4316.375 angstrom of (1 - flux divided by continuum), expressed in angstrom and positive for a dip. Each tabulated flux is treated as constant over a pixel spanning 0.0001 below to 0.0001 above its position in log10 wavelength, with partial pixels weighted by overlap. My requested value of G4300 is 4.8 angstrom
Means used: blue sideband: 26.3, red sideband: 29.3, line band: 23.9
